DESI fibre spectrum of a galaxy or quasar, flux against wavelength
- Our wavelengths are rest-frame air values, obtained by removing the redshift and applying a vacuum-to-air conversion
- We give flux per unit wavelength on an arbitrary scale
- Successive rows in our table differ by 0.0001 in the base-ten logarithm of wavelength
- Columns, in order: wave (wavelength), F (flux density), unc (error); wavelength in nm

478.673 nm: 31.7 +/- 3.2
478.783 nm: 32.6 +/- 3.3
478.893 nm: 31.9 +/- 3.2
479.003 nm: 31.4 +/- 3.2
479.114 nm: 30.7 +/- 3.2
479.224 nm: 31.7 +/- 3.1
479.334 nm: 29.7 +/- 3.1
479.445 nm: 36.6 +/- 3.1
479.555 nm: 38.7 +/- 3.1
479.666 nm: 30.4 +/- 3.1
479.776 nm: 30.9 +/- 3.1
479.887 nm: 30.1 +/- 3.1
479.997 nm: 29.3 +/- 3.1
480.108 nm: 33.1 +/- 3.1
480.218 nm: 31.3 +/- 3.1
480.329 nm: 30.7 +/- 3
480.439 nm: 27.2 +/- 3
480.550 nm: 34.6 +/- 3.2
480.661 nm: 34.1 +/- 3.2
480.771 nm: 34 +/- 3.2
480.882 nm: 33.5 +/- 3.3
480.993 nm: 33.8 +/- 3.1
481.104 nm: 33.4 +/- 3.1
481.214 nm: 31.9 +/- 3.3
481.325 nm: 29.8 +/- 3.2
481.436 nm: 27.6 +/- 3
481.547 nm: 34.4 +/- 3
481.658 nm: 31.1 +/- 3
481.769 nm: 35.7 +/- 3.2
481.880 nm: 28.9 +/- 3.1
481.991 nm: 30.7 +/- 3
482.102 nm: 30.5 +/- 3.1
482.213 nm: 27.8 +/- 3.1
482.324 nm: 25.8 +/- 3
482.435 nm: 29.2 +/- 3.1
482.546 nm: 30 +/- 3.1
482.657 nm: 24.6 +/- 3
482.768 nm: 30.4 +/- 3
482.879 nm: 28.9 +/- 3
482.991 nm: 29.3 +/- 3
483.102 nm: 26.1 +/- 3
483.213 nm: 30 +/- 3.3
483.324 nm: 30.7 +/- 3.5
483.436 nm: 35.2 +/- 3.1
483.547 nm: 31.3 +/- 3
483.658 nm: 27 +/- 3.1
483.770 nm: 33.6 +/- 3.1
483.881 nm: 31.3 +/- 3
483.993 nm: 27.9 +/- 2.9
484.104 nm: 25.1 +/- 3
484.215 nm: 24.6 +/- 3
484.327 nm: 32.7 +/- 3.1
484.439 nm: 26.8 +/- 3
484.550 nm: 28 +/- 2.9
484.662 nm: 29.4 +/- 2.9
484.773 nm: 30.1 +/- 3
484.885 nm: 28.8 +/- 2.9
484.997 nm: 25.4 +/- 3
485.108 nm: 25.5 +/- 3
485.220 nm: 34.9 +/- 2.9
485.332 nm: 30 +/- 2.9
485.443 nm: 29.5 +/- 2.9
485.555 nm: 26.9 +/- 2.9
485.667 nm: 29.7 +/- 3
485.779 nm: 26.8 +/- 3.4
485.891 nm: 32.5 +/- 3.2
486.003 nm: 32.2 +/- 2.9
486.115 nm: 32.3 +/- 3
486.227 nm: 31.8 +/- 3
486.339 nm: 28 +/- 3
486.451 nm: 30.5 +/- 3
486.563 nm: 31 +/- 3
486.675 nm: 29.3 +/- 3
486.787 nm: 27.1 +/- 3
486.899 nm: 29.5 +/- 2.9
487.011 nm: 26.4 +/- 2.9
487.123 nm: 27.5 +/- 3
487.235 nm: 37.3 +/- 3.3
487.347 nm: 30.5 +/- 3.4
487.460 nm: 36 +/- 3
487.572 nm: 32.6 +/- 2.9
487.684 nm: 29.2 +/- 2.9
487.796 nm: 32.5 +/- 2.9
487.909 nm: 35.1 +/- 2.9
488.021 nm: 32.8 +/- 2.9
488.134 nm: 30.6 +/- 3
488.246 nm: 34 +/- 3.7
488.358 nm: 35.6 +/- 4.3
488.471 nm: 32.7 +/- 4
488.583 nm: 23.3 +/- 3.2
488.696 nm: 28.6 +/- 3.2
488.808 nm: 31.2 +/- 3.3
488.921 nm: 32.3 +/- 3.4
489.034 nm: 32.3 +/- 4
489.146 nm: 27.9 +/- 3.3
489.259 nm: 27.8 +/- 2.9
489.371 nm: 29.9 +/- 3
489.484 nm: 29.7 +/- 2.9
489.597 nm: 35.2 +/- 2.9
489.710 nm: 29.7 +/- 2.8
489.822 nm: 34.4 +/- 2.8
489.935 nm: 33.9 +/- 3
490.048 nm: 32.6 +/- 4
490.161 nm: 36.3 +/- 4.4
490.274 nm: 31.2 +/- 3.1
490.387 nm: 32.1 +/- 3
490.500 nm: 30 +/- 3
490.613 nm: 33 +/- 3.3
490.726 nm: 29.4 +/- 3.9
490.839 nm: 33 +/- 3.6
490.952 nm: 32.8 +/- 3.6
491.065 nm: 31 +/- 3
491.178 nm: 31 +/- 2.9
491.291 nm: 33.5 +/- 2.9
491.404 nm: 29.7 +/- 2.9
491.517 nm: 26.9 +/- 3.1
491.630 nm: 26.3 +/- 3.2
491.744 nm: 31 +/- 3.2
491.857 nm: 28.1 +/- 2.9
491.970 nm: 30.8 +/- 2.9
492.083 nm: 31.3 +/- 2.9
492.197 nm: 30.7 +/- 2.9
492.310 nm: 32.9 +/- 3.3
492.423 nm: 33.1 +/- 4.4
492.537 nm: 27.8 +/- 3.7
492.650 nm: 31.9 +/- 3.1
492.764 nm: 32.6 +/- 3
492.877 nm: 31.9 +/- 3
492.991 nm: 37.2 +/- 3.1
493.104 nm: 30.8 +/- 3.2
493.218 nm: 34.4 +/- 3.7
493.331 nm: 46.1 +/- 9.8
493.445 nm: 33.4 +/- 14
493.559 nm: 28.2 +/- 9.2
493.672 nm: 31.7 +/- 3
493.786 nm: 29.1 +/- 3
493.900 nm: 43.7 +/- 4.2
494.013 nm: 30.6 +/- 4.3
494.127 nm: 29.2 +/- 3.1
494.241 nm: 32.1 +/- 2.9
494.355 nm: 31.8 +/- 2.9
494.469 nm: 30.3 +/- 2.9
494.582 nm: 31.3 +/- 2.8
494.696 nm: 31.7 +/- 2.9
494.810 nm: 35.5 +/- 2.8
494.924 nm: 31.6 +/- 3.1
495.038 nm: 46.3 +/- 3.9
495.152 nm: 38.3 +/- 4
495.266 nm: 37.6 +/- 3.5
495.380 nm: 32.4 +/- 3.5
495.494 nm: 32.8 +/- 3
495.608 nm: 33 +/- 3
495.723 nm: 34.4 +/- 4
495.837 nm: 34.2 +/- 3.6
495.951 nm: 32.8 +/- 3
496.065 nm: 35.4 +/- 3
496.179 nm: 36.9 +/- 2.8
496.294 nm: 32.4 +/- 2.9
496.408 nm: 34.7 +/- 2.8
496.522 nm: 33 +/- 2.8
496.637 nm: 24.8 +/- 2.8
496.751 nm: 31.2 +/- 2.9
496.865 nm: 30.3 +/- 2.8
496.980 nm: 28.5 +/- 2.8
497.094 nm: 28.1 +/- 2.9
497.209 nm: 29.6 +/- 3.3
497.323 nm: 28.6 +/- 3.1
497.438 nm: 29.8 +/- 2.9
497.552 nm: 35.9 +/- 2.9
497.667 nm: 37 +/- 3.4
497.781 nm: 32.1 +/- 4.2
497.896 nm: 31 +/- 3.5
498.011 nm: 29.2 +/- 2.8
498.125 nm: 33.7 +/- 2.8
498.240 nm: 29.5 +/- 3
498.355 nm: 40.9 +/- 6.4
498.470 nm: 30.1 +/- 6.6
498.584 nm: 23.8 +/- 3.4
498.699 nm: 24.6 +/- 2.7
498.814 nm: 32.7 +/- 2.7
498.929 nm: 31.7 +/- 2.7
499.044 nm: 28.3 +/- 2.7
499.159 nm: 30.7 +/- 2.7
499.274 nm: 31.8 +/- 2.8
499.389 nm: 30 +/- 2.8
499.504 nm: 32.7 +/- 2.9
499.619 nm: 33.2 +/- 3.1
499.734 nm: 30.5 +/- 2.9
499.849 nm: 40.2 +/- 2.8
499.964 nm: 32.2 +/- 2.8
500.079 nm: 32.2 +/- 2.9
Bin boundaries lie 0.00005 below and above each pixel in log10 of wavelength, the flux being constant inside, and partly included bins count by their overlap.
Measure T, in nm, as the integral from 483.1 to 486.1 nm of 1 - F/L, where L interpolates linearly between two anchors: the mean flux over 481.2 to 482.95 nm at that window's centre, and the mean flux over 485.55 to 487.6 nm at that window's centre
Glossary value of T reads 0.072 nm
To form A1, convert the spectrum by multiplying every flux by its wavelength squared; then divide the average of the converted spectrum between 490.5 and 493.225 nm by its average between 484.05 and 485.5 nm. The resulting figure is 1.13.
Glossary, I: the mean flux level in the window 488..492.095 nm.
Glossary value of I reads 31.1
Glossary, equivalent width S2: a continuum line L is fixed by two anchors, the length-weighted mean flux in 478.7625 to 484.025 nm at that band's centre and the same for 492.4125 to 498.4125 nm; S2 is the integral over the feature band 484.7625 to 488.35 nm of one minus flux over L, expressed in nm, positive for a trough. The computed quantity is 0.13 nm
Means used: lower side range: 31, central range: 30.6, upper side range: 33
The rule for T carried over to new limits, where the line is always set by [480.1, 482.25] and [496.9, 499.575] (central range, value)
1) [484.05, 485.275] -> 0.126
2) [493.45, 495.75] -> -0.186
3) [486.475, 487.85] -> 0.030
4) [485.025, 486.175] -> 0.057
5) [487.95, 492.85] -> 0.010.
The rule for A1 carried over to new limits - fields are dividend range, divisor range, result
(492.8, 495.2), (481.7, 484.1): 1.20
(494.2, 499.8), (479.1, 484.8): 1.12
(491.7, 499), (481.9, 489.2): 1.13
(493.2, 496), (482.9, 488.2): 1.18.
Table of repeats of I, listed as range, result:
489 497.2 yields 32.3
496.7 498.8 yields 30.8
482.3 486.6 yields 29.3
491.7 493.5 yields 32.8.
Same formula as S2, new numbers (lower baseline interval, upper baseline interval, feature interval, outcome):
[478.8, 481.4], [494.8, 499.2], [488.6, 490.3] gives 0.047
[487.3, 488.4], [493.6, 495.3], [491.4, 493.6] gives 0.119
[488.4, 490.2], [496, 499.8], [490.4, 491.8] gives 0.021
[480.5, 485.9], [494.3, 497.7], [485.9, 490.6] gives -0.025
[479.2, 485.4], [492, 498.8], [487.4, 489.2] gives -0.015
